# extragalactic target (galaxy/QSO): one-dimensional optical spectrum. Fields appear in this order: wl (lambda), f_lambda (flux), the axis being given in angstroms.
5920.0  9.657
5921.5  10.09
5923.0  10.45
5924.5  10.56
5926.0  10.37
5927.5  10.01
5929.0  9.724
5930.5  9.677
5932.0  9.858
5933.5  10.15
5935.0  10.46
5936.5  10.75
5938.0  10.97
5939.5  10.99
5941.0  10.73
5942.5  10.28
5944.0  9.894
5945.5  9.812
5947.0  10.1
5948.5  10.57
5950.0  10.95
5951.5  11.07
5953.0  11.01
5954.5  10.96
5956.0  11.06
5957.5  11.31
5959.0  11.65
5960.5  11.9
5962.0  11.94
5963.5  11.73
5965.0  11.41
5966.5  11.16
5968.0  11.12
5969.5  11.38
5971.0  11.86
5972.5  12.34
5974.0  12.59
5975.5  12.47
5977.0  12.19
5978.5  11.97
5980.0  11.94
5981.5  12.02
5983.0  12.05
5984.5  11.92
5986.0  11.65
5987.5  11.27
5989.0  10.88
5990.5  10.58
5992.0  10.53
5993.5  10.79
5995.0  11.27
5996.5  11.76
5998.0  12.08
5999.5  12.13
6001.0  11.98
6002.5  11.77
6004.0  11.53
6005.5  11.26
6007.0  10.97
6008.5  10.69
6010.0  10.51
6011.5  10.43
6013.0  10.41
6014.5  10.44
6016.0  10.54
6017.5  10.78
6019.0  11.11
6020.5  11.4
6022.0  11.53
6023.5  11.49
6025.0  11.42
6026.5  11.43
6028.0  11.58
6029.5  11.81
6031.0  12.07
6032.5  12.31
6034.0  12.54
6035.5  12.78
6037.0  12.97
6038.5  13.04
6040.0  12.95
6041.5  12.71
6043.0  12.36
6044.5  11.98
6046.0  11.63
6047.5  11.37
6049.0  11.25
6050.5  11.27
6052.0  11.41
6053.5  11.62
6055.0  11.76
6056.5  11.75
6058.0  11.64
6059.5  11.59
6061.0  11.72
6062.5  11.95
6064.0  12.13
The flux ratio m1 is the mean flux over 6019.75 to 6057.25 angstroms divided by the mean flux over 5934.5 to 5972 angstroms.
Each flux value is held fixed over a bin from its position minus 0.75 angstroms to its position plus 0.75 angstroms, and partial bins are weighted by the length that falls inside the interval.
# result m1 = 1.1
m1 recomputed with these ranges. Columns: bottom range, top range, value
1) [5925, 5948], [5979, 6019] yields 1.10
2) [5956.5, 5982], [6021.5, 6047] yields 1.03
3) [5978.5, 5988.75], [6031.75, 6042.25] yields 1.08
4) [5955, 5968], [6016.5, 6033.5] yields 1.00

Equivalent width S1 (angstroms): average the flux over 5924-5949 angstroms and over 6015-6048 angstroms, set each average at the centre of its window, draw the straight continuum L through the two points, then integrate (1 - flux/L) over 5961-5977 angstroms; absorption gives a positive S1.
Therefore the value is -1.5 angstroms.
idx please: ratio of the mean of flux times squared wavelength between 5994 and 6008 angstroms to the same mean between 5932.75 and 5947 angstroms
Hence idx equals 1.1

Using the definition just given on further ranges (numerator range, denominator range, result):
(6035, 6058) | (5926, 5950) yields 1.21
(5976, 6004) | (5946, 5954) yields 1.10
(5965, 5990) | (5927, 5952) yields 1.15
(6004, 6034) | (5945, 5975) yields 1.01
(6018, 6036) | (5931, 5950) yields 1.16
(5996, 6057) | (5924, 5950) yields 1.16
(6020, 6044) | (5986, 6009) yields 1.09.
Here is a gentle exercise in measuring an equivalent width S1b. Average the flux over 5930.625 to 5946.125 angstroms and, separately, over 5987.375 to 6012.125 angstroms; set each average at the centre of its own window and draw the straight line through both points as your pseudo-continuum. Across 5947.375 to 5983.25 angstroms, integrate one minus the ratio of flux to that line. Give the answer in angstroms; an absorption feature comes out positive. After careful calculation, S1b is -2.8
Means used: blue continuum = 10.4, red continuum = 11.2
